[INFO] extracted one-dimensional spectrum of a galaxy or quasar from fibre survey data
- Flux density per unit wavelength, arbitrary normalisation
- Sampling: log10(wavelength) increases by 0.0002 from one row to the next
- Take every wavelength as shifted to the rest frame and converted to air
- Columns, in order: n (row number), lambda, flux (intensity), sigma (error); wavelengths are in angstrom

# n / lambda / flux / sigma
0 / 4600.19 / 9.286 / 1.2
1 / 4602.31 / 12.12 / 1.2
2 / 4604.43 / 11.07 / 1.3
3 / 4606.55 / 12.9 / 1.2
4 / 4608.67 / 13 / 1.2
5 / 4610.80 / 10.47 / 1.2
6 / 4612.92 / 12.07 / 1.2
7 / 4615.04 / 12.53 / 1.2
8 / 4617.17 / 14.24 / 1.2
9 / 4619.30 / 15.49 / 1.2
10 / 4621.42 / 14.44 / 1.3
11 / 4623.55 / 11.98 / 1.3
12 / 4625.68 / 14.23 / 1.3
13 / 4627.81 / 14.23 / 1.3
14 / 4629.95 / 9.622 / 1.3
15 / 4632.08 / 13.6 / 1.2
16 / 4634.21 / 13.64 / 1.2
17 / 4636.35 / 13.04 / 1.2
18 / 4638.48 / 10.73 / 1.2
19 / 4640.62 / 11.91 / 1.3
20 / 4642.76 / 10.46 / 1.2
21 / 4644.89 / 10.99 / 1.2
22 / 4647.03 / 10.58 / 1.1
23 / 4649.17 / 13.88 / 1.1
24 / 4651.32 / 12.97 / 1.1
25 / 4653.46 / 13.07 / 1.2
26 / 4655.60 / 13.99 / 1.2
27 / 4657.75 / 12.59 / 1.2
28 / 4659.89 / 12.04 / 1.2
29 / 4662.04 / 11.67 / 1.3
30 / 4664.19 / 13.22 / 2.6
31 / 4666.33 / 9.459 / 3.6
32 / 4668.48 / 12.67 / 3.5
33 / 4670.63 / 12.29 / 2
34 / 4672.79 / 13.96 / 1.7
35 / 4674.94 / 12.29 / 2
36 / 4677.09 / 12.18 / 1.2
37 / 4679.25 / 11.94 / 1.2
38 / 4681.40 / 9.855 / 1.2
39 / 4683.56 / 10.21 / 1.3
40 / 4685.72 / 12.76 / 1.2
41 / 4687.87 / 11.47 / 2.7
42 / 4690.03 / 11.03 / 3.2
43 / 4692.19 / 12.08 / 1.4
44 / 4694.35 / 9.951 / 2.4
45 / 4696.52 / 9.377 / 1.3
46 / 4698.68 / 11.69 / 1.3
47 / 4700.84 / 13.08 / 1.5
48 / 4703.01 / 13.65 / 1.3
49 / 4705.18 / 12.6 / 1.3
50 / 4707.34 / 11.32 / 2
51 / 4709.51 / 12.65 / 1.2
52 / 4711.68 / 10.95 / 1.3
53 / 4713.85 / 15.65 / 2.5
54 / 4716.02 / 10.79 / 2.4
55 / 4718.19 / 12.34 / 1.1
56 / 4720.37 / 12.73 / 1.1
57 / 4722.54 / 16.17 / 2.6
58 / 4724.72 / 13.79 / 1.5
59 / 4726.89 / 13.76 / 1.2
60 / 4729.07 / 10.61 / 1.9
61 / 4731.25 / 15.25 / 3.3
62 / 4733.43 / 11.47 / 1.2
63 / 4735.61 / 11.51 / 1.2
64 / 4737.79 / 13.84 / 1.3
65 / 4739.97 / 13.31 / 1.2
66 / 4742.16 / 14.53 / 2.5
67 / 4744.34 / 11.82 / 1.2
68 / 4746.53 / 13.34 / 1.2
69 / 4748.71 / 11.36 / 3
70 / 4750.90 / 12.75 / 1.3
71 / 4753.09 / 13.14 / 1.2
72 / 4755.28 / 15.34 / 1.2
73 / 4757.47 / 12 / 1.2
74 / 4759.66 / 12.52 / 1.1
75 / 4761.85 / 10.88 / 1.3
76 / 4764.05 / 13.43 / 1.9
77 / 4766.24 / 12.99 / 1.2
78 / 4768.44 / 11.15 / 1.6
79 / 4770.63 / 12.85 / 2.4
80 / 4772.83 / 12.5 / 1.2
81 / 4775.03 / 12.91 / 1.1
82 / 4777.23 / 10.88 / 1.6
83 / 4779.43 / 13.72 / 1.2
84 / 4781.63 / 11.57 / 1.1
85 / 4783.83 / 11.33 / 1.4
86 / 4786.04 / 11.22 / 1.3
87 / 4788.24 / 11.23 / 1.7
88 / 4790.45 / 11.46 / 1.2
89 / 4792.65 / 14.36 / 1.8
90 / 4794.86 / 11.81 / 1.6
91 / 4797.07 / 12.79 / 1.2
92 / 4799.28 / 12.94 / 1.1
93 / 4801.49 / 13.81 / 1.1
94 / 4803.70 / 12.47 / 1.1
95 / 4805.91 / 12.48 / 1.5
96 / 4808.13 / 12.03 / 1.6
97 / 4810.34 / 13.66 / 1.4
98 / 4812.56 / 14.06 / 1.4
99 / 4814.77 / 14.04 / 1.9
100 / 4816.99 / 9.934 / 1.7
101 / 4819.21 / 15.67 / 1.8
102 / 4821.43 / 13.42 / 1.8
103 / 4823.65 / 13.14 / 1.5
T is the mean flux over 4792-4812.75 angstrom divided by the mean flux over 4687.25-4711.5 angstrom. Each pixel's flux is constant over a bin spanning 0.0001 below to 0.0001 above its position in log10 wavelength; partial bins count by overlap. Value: 1.11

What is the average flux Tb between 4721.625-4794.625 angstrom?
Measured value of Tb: 12.7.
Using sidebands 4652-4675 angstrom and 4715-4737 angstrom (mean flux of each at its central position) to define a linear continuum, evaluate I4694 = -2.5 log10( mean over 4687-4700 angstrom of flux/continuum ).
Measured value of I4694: 0.16 mag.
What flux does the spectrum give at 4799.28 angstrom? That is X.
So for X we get 12.94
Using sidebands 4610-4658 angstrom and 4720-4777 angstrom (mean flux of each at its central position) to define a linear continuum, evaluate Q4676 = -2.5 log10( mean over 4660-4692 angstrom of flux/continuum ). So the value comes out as 0.08 mag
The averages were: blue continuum 12.7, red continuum 12.9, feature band 11.8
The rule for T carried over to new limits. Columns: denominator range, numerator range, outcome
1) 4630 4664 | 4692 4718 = 0.98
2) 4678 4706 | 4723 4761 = 1.13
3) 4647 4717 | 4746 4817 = 1.04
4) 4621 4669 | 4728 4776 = 1.03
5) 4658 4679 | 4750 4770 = 1.04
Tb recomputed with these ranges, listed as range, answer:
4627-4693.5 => 12.1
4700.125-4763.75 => 12.9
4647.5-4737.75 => 12.3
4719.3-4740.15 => 13.2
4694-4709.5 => 11.8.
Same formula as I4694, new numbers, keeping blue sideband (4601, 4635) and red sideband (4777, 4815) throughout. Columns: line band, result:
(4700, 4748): -0.02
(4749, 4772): 0.00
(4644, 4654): 0.04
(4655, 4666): 0.03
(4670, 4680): 0.02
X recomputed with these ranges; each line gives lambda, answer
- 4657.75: 12.59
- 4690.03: 11.03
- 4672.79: 13.96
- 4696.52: 9.377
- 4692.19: 12.08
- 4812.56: 14.06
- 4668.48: 12.67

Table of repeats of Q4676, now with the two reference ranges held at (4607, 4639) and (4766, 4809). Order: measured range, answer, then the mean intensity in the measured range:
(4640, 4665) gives 0.05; 12.3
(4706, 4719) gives 0.03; 12.3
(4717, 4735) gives -0.06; 13.2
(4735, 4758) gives -0.05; 13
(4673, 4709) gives 0.09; 11.7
